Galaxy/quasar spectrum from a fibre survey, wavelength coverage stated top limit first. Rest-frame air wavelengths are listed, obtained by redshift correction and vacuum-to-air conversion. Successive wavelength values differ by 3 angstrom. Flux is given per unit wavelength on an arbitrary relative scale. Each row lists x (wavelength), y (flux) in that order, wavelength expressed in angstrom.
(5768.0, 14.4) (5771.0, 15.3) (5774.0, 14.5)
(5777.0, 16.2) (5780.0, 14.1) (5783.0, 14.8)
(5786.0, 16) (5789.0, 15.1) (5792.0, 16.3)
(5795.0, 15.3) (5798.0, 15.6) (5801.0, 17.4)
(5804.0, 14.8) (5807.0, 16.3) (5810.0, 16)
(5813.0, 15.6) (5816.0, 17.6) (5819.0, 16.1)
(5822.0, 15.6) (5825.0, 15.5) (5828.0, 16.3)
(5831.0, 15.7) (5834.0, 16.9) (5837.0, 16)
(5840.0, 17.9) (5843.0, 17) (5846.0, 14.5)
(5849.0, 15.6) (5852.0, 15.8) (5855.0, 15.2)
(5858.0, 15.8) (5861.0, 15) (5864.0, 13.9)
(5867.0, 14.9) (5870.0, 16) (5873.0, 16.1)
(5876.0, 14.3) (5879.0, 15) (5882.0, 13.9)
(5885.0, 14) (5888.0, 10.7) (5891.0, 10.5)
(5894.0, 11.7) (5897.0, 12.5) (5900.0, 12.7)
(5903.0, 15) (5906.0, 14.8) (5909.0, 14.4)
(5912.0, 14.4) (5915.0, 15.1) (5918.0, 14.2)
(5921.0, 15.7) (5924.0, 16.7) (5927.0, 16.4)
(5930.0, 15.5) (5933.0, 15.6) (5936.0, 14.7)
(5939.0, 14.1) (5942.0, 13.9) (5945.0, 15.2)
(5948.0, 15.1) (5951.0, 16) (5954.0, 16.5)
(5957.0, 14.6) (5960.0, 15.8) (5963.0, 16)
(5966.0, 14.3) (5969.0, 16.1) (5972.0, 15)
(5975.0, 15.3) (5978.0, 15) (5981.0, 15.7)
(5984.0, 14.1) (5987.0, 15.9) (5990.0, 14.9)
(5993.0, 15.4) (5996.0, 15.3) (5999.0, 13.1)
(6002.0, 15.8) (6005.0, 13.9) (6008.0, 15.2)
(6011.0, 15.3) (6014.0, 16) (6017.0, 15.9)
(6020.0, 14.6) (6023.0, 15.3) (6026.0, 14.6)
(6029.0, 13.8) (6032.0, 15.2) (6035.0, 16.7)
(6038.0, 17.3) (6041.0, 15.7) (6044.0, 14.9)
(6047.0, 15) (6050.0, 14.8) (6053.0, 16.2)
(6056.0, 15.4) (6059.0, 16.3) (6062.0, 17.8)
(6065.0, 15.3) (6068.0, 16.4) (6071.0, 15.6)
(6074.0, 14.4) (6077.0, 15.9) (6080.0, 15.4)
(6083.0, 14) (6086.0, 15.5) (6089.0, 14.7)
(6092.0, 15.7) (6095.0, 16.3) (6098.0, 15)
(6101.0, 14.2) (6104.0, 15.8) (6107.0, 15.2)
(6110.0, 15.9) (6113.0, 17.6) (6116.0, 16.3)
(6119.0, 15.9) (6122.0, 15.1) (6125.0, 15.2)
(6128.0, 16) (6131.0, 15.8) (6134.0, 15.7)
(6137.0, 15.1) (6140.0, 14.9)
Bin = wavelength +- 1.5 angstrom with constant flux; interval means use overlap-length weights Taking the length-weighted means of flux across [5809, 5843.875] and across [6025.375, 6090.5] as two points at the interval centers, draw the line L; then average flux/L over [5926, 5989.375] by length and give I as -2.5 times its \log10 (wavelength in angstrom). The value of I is 0.04 mag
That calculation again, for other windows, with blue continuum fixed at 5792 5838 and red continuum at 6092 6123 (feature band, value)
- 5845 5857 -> 0.05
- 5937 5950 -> 0.09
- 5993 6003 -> 0.08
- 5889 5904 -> 0.28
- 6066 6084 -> 0.03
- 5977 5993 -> 0.05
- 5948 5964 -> 0.01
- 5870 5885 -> 0.08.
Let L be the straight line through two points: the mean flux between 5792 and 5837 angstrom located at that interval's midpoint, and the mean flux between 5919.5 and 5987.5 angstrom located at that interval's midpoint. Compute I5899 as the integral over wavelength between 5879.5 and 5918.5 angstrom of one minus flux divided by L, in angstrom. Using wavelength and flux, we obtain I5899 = 5.6 angstrom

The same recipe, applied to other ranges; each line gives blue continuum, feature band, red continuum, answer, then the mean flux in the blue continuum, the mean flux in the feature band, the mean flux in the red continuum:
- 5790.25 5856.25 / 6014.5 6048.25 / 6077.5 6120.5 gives 0.6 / 16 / 15.4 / 15.5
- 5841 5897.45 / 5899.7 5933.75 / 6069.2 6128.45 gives -1.1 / 14.4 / 15.1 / 15.5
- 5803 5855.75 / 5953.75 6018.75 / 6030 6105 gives 2.2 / 16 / 15.2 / 15.6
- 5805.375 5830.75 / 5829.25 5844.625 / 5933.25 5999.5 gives -0.7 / 16.1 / 16.7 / 15.1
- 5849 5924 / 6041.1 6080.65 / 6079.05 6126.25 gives -1.0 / 14.3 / 15.7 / 15.5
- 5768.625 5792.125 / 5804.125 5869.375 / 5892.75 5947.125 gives -3.9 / 15.2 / 15.8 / 14.6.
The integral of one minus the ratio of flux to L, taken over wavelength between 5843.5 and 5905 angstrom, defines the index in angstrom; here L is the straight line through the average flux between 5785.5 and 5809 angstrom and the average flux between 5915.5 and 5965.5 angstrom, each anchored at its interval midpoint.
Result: 5.4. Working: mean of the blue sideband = 15.8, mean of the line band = 14.2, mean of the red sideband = 15.3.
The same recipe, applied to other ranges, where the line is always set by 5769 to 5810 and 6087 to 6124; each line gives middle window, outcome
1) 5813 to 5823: -0.5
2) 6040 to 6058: 0.3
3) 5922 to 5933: -0.4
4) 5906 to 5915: 0.6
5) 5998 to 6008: 0.7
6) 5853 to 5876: 0.5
